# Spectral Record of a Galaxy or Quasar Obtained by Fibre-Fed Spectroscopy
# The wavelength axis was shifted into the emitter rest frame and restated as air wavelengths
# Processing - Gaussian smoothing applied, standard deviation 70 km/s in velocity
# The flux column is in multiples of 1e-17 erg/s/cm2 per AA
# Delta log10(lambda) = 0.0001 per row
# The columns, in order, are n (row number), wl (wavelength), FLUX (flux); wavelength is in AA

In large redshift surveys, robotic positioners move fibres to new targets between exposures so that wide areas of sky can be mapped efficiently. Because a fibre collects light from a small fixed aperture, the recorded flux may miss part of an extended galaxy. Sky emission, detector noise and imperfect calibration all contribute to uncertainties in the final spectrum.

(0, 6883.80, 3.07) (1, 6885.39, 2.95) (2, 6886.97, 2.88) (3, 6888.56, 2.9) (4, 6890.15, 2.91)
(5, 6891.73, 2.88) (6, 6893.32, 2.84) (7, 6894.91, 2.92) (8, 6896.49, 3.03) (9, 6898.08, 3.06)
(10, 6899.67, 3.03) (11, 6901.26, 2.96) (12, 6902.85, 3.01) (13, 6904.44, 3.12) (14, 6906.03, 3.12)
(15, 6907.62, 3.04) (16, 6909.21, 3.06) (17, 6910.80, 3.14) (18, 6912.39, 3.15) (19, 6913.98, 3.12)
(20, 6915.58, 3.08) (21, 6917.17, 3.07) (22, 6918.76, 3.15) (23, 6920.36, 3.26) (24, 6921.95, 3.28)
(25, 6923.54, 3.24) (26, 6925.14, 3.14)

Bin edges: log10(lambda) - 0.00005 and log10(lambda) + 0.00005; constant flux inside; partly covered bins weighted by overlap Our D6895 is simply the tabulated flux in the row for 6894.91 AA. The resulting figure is 2.92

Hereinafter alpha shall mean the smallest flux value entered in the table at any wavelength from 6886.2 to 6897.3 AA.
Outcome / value 2.84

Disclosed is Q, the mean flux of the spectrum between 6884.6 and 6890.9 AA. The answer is 2.91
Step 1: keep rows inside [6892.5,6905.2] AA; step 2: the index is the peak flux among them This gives 3.12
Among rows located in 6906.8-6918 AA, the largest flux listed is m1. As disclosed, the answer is 3.15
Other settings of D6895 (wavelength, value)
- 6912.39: 3.15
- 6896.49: 3.03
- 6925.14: 3.14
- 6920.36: 3.26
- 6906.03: 3.12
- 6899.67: 3.03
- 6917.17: 3.07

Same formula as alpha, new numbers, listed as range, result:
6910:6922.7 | 3.07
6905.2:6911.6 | 3.04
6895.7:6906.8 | 2.96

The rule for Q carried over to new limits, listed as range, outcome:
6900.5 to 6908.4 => 3.05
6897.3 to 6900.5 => 3.04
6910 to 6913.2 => 3.15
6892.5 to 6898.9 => 2.96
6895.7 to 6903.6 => 3.02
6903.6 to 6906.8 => 3.12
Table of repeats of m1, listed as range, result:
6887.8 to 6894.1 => 2.91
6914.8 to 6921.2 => 3.26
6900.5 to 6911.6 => 3.14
